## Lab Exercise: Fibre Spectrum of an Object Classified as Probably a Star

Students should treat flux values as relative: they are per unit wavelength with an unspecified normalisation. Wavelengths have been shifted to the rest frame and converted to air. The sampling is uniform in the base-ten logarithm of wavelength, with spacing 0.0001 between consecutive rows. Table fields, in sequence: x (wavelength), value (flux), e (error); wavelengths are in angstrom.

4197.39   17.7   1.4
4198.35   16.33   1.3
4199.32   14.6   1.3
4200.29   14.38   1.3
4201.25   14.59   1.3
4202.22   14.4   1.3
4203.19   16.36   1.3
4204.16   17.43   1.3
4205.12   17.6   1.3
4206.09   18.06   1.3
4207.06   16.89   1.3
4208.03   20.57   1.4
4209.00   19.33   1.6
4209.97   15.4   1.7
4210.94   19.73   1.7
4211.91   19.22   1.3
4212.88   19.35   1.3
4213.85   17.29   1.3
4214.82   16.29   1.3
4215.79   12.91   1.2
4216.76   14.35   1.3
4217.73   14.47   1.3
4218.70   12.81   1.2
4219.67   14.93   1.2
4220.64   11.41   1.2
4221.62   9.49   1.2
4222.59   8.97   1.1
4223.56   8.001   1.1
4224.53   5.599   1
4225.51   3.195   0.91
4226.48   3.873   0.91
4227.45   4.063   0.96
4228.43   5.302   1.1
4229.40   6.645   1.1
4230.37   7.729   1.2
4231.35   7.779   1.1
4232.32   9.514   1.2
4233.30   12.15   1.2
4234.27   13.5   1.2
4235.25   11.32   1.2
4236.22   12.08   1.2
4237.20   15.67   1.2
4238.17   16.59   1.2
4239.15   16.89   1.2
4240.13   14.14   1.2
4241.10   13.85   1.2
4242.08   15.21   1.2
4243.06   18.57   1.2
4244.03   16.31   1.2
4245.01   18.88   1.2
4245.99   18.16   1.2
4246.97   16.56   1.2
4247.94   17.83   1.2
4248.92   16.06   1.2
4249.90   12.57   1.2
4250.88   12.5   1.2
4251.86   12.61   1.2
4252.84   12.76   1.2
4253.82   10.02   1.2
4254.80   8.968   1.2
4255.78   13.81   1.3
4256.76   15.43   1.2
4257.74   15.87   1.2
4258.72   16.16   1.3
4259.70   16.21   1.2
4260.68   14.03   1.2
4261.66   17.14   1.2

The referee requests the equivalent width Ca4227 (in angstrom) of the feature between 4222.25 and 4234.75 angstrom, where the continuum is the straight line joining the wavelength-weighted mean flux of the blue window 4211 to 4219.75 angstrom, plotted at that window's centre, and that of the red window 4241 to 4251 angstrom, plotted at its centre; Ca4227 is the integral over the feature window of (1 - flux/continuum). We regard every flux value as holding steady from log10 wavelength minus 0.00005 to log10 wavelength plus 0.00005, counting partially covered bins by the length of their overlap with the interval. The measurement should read 6.8 angstrom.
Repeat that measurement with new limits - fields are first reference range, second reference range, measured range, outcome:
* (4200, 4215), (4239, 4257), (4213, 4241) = 8.7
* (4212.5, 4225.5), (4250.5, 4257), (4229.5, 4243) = -0.6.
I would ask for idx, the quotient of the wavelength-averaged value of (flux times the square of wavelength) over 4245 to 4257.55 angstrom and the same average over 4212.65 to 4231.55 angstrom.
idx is 1.42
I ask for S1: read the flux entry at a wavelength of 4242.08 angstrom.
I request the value 15.21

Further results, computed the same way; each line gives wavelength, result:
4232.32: 9.514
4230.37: 7.729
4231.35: 7.779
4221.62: 9.49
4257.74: 15.87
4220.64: 11.41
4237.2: 15.67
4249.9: 12.57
